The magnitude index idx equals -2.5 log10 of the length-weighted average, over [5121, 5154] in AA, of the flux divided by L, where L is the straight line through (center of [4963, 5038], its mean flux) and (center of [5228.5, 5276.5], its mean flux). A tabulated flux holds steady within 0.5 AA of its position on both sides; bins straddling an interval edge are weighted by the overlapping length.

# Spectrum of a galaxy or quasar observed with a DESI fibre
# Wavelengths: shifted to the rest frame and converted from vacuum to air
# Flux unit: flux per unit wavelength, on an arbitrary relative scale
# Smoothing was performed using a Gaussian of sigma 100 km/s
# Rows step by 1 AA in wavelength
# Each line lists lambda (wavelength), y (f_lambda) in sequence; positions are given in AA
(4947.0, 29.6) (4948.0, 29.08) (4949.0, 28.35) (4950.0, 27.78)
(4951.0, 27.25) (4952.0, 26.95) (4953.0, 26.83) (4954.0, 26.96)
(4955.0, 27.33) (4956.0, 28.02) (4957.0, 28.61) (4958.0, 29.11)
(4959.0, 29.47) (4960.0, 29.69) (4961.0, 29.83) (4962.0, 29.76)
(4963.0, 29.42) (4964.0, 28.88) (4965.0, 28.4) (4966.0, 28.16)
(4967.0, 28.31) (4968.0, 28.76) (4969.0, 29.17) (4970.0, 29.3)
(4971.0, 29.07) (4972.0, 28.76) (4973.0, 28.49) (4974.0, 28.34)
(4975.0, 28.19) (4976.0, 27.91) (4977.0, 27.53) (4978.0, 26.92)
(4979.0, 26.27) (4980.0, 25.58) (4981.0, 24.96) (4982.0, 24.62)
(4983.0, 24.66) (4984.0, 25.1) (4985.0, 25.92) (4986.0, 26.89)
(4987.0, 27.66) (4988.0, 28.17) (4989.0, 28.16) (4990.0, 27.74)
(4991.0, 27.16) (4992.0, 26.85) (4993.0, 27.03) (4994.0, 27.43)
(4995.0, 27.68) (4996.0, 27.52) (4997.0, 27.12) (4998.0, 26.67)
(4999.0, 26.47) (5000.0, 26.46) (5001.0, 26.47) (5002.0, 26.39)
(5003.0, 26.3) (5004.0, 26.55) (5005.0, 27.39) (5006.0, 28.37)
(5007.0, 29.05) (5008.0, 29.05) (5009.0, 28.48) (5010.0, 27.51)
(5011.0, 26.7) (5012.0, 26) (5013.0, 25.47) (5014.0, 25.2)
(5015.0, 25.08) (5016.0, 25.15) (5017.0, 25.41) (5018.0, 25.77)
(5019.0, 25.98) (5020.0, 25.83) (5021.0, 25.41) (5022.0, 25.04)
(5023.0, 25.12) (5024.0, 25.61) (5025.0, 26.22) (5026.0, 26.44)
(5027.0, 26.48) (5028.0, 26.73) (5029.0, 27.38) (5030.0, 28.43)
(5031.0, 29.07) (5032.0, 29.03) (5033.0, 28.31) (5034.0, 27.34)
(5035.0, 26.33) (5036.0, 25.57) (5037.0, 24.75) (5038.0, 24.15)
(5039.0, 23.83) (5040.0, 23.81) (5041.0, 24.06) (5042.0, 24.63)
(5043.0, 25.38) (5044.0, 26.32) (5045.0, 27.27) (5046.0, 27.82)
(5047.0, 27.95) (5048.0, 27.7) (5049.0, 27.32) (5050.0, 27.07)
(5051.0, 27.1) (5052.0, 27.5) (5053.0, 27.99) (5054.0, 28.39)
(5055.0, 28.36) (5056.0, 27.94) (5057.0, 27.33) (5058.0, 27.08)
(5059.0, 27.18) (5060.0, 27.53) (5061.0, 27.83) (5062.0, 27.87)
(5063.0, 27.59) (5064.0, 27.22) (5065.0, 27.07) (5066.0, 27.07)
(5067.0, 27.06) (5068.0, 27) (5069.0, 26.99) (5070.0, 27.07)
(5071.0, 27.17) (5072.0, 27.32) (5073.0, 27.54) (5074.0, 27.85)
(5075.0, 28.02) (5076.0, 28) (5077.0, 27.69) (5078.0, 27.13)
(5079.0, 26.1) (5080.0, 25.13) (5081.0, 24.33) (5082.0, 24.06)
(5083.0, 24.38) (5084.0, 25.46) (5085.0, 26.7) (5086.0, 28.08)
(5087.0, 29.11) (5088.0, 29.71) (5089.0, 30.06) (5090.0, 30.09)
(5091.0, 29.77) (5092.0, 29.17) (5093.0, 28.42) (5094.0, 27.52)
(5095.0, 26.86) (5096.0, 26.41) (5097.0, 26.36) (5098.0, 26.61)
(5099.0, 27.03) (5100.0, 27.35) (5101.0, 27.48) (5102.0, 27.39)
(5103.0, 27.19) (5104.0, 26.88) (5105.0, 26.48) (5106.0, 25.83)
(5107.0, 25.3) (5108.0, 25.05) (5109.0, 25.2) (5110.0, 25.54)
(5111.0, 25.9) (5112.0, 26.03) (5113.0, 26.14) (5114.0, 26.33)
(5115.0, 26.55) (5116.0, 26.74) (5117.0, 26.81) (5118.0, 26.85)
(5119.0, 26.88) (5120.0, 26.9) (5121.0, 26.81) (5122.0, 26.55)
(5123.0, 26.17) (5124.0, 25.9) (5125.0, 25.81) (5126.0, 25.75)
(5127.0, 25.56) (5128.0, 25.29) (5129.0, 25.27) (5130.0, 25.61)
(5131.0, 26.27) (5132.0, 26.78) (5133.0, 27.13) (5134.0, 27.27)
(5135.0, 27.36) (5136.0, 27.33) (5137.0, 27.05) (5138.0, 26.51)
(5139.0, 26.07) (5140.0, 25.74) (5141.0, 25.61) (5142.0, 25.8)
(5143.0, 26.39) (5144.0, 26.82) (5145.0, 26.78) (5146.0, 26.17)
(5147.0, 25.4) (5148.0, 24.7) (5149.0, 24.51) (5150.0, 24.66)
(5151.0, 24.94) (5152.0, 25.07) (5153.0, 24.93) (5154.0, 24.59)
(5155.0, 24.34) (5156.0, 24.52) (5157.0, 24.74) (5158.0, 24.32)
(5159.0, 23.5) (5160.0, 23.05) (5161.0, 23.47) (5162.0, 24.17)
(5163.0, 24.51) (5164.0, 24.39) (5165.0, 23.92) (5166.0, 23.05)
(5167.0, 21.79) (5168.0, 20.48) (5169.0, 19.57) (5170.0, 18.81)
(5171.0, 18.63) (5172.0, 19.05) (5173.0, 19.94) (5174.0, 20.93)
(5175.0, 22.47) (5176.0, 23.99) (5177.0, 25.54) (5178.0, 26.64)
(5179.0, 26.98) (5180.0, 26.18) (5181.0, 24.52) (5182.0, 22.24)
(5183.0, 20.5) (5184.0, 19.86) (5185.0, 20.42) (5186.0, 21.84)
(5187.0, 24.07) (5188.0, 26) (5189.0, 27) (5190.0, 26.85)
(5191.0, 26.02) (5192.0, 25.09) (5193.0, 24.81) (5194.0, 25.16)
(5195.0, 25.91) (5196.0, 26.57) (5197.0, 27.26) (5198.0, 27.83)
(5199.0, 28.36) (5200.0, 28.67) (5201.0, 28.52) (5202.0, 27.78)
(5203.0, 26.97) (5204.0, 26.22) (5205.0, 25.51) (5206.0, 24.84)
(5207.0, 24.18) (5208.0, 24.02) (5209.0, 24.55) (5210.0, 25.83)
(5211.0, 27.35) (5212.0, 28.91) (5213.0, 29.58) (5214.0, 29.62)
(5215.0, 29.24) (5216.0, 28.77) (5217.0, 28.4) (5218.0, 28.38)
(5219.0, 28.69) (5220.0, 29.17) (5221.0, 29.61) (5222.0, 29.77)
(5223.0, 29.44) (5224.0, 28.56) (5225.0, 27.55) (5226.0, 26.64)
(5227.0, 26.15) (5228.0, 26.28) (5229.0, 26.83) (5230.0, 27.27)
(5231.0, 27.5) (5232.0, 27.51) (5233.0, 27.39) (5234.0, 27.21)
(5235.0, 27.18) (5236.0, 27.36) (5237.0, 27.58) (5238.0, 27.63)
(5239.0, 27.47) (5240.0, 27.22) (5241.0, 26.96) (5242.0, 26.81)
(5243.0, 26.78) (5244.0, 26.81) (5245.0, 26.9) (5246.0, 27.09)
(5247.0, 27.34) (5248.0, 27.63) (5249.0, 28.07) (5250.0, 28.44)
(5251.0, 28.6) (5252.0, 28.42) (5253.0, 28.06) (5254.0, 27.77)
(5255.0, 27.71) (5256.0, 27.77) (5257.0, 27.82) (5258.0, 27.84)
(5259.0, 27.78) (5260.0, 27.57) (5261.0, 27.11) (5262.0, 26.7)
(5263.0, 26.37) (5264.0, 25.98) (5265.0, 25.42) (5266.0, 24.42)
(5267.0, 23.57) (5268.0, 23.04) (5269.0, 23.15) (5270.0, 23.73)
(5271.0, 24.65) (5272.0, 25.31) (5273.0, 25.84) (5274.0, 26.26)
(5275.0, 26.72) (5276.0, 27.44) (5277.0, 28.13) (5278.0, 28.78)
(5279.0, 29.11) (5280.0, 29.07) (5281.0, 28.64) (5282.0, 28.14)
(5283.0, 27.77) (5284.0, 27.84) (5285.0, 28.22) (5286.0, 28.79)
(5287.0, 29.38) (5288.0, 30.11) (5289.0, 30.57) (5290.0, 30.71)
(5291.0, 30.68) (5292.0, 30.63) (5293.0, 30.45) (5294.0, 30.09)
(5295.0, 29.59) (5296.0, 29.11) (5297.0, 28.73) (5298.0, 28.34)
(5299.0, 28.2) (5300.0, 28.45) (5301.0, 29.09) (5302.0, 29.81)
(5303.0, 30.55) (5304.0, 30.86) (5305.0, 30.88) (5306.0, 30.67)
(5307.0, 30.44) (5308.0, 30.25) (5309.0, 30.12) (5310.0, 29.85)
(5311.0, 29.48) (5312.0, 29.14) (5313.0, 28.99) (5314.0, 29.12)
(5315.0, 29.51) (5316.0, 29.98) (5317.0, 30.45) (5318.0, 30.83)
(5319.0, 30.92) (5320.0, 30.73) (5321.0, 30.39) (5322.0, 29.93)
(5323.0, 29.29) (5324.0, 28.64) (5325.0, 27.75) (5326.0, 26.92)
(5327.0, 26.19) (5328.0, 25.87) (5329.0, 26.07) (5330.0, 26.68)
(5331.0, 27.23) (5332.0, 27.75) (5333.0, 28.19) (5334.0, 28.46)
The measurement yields 0.04 mag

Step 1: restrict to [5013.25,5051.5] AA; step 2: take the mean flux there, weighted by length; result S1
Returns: 26.2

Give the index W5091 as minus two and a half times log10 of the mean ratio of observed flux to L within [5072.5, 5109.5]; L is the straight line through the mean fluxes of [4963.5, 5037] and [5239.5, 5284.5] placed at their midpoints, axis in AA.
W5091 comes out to 0.00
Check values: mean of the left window 27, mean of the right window 26.9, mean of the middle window 27.1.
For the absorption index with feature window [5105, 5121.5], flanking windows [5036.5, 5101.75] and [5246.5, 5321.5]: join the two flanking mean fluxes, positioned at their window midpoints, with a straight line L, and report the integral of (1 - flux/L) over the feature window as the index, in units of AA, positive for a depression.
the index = 0.7 AA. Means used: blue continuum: 27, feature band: 26.2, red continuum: 28.4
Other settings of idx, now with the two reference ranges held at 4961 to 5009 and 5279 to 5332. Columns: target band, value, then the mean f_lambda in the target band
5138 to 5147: 0.09 mag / 26.1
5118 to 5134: 0.08 mag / 26.2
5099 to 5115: 0.07 mag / 26.3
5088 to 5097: -0.02 mag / 28.5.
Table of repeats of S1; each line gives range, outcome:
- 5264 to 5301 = 27.7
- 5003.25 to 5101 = 26.9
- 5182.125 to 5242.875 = 26.7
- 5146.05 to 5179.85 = 23.4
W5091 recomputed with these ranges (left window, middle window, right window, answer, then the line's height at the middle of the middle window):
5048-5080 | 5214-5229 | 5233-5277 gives -0.06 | 26.9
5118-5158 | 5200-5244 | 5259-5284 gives -0.05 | 26.2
